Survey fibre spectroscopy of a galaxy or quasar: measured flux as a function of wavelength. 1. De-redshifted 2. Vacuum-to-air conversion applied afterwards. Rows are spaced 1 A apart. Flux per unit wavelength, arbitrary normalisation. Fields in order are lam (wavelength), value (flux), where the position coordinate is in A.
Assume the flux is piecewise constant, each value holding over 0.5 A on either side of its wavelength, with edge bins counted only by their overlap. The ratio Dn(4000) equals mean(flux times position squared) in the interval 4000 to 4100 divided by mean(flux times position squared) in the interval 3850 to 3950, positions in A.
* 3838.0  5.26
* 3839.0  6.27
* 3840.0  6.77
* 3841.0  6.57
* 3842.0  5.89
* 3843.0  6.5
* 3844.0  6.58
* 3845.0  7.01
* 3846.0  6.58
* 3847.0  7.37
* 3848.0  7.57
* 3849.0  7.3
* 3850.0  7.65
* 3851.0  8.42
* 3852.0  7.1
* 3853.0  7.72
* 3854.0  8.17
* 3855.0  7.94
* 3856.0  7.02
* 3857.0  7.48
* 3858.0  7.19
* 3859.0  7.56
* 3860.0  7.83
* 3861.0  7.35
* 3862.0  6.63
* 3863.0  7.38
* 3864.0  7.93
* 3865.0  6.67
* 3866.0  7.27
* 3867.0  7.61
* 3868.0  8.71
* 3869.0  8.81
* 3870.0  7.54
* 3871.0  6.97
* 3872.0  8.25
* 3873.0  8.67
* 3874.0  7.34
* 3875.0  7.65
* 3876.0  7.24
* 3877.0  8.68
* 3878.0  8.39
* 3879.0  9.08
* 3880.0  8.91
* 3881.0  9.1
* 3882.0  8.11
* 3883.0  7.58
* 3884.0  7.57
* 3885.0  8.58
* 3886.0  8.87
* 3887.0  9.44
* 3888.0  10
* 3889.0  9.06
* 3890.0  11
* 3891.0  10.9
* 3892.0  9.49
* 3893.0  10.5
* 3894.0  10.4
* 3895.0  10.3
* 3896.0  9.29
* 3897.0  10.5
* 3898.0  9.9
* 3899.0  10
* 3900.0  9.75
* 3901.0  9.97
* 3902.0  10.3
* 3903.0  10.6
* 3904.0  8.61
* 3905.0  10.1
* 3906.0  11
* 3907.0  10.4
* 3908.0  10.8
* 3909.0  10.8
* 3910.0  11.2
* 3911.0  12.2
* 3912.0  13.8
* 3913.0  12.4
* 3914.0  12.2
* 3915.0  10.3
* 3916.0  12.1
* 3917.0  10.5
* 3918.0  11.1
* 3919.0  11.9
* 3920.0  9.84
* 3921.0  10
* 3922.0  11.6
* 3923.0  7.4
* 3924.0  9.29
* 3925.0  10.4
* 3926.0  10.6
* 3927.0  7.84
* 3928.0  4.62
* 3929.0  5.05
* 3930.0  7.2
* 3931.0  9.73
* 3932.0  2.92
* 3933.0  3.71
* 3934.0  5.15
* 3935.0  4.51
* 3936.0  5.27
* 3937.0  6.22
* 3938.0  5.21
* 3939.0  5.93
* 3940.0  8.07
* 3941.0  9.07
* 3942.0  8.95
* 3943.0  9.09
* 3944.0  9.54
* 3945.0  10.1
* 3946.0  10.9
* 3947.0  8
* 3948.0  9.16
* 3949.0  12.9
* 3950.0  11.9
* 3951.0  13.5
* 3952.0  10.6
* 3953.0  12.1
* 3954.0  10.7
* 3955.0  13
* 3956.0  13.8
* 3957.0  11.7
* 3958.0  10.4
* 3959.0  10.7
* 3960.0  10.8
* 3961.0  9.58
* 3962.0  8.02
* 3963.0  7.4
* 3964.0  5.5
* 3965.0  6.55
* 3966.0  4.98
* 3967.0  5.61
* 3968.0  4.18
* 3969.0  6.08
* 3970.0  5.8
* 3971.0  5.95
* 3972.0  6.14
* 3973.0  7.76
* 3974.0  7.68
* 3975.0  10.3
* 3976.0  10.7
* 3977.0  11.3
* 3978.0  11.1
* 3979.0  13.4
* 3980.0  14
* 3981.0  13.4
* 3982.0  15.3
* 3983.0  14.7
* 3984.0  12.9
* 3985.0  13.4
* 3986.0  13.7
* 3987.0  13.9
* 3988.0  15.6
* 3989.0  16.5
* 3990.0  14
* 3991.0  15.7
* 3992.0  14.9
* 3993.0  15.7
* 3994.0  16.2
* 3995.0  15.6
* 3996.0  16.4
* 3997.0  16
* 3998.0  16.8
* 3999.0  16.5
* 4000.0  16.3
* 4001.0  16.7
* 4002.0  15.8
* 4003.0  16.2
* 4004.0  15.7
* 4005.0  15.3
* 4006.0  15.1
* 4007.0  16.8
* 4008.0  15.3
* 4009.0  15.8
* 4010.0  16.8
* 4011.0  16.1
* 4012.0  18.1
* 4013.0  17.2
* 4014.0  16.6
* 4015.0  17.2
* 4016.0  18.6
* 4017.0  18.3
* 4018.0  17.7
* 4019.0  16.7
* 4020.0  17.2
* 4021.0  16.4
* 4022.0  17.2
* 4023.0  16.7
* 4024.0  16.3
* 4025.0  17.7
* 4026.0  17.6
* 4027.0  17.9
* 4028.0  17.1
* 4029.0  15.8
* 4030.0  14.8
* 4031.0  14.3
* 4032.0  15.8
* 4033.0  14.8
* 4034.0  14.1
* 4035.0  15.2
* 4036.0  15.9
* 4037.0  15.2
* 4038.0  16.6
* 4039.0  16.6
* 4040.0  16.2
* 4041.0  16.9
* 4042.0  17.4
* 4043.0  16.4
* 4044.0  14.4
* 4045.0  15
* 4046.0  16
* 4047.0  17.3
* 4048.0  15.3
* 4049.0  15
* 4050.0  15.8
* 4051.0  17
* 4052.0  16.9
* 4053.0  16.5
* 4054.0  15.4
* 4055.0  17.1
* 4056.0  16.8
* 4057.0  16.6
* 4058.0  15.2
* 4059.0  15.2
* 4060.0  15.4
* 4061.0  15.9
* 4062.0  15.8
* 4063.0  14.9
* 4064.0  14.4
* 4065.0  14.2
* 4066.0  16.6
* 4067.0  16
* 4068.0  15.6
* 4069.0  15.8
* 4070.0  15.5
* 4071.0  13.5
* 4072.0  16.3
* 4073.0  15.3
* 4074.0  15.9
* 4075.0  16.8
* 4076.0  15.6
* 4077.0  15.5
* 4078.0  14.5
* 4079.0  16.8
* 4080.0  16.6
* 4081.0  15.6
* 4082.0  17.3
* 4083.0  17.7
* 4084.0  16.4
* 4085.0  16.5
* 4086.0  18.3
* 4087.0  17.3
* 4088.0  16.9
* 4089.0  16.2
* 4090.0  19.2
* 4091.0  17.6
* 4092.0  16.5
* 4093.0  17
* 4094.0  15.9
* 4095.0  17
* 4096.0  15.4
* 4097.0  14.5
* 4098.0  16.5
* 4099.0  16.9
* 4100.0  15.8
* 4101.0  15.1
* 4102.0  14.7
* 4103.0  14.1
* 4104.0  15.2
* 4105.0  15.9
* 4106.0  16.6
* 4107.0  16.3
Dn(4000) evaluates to 1.98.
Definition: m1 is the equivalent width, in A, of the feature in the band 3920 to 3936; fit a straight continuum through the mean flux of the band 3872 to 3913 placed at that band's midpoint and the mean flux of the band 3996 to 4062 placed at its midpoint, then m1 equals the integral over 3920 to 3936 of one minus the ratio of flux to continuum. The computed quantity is 5.6 A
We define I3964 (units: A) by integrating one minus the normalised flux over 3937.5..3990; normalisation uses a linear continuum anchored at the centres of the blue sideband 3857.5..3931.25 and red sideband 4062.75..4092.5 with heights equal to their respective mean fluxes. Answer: 7.6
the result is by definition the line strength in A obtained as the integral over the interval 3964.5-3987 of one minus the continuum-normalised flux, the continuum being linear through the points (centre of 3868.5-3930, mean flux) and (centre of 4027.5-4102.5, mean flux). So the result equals 4.9 A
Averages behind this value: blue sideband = 9.57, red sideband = 16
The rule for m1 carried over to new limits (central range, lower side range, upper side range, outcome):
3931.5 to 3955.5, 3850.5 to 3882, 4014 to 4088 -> 5.9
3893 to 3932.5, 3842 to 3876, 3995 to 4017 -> 2.7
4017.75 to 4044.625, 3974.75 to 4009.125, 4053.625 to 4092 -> -1.4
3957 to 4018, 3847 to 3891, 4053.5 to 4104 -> -1.5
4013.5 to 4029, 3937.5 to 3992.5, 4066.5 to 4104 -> -4.9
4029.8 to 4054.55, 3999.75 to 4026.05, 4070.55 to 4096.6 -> 1.2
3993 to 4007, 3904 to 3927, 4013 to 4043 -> -0.9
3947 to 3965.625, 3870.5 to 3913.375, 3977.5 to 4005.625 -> 3.9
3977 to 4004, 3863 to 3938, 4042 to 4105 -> -4.9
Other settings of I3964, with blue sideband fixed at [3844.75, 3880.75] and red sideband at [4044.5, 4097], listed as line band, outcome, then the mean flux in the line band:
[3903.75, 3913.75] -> -1.7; 11.2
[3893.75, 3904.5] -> -0.9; 9.96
